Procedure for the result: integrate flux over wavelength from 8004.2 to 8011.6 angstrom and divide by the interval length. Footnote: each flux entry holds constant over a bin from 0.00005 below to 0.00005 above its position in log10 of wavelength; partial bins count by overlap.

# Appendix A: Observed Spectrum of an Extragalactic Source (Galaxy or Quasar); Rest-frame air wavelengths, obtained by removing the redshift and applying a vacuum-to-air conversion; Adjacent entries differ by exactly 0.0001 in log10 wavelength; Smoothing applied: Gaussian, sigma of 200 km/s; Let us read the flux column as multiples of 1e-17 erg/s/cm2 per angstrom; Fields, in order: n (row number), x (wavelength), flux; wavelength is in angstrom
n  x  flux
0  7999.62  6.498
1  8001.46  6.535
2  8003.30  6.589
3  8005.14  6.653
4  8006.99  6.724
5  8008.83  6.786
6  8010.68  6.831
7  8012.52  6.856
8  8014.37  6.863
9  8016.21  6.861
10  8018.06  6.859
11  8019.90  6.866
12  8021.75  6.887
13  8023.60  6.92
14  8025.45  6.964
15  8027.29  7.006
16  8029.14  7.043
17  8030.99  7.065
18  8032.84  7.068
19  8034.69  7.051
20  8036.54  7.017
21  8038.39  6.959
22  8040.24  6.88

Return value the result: 6.75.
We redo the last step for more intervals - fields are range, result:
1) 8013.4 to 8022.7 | 6.87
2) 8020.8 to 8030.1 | 6.96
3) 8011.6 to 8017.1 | 6.86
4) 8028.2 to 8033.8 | 7.05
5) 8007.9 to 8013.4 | 6.83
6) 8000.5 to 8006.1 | 6.59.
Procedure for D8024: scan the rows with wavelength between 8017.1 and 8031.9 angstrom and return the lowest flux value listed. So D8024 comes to 6.859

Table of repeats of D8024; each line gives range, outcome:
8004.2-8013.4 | 6.653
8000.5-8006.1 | 6.535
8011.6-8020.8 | 6.856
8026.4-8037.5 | 7.006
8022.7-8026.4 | 6.92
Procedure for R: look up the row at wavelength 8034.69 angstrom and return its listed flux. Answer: 7.051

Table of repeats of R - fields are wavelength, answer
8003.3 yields 6.589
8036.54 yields 7.017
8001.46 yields 6.535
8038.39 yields 6.959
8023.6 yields 6.92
